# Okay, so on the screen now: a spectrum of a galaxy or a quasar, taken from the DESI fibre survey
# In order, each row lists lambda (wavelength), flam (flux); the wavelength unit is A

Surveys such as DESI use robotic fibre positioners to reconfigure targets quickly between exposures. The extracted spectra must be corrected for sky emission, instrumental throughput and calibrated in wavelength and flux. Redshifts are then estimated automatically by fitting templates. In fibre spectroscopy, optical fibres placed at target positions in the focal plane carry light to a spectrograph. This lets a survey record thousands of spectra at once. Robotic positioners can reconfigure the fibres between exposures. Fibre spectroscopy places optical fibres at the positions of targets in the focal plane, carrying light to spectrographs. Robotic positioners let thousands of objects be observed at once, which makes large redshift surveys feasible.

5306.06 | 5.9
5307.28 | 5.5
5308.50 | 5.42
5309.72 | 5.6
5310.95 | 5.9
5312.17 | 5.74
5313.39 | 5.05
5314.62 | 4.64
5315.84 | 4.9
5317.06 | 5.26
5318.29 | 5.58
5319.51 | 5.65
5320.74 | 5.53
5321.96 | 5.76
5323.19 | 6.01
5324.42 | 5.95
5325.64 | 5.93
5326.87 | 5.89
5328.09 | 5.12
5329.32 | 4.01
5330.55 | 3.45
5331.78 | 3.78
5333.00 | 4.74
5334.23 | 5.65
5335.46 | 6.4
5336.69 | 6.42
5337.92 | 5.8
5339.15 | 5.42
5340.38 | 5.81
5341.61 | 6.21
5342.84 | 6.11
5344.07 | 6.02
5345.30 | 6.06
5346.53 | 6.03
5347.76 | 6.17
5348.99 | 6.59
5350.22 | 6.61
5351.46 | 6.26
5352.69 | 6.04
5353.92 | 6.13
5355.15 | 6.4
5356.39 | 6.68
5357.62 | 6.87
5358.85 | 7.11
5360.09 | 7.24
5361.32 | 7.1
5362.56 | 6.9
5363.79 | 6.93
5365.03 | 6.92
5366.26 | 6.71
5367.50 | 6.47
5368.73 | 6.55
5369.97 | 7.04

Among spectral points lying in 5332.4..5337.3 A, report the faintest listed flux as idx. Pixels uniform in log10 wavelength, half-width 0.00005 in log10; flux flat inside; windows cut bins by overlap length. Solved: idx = 4.74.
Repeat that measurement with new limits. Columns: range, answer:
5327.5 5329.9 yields 4.01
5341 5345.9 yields 6.02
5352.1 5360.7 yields 6.04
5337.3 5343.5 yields 5.42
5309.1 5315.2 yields 4.64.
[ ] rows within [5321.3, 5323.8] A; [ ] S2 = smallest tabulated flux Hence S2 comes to 5.76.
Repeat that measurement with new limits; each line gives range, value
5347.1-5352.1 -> 6.17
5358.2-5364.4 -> 6.9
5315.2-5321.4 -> 4.9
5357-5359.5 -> 6.87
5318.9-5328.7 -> 5.12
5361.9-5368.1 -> 6.47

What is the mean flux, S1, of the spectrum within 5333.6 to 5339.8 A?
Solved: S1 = 5.93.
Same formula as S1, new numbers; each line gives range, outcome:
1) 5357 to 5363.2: 7.05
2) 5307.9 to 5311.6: 5.64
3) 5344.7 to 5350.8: 6.3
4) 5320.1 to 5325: 5.8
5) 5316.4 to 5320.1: 5.49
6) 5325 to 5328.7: 5.66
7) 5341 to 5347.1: 6.09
